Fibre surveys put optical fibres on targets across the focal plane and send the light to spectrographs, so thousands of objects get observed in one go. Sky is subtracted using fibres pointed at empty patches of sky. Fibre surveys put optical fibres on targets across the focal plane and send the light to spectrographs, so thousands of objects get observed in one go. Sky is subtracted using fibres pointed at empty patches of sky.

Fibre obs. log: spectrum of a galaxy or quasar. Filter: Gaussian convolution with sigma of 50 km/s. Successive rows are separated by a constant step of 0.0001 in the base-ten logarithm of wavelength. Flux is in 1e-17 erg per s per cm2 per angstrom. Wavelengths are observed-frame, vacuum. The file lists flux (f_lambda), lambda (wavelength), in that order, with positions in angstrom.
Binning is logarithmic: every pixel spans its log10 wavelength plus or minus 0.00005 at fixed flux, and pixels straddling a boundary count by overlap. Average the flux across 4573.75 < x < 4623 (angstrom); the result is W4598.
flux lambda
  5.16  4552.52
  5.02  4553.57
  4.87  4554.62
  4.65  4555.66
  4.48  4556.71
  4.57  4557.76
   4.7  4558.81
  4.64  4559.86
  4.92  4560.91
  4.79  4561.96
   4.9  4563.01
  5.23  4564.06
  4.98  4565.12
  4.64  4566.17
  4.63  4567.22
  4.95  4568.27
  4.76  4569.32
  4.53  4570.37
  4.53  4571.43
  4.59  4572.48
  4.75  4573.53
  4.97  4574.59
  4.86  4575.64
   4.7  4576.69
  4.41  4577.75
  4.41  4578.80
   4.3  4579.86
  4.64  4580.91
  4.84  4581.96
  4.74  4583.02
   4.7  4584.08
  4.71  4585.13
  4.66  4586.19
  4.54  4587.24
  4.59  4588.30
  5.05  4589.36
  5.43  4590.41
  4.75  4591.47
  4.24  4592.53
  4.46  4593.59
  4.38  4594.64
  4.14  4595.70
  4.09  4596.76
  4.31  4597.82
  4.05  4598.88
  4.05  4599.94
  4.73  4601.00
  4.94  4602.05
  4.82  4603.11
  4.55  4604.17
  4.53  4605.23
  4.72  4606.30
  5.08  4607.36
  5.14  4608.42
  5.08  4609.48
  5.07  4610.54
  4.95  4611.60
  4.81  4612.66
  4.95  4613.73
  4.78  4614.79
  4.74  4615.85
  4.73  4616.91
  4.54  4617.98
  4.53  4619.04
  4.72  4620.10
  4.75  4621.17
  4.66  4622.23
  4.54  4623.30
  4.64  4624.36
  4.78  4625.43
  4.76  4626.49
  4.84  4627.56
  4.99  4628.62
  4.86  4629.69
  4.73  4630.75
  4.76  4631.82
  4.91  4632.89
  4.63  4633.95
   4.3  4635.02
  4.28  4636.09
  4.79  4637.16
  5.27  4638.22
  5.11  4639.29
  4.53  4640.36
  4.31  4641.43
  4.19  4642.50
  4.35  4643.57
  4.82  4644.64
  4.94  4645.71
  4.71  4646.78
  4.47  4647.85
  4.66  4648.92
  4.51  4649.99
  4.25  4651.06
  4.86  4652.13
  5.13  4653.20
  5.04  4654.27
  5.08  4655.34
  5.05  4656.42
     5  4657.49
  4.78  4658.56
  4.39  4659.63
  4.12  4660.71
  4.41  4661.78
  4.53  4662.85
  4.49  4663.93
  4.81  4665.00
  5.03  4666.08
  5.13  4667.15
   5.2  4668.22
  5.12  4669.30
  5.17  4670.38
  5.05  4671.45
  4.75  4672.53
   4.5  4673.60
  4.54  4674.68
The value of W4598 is 4.67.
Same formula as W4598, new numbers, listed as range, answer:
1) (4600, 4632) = 4.78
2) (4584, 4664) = 4.68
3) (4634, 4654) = 4.64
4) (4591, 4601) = 4.29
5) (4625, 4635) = 4.78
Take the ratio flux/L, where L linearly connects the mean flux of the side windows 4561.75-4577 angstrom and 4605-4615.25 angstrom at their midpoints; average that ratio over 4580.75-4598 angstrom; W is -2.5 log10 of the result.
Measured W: 0.06 mag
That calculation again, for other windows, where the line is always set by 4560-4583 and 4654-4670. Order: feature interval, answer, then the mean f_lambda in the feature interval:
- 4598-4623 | 0.008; 4.73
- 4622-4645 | 0.023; 4.68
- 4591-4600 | 0.113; 4.28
